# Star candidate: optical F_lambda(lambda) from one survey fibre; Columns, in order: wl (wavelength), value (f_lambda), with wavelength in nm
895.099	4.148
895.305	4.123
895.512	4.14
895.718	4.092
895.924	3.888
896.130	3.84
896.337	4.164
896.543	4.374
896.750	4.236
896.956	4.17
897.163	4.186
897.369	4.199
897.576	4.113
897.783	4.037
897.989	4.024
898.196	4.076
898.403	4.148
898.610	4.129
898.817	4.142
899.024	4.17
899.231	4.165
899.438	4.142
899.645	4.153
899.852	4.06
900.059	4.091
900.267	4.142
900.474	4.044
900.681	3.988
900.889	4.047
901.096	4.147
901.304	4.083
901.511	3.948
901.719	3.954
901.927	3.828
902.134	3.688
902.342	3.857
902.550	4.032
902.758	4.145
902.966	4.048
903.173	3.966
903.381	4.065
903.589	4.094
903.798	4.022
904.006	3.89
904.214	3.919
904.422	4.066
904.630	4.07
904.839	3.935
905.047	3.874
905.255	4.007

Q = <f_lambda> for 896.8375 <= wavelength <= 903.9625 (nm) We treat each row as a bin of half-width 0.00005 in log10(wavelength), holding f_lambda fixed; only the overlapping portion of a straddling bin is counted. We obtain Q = 4.06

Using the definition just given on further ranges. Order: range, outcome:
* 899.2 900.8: 4.09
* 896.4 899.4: 4.15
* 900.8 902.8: 3.97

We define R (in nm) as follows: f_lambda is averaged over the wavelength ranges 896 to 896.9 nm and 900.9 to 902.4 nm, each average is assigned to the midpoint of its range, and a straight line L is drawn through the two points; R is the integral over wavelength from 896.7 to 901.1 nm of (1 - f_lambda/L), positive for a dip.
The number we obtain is -0.07 nm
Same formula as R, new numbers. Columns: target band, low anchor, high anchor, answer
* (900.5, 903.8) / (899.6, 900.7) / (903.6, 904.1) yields 0.03 nm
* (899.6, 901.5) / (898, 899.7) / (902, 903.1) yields -0.01 nm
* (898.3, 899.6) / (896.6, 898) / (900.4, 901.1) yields -0.02 nm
